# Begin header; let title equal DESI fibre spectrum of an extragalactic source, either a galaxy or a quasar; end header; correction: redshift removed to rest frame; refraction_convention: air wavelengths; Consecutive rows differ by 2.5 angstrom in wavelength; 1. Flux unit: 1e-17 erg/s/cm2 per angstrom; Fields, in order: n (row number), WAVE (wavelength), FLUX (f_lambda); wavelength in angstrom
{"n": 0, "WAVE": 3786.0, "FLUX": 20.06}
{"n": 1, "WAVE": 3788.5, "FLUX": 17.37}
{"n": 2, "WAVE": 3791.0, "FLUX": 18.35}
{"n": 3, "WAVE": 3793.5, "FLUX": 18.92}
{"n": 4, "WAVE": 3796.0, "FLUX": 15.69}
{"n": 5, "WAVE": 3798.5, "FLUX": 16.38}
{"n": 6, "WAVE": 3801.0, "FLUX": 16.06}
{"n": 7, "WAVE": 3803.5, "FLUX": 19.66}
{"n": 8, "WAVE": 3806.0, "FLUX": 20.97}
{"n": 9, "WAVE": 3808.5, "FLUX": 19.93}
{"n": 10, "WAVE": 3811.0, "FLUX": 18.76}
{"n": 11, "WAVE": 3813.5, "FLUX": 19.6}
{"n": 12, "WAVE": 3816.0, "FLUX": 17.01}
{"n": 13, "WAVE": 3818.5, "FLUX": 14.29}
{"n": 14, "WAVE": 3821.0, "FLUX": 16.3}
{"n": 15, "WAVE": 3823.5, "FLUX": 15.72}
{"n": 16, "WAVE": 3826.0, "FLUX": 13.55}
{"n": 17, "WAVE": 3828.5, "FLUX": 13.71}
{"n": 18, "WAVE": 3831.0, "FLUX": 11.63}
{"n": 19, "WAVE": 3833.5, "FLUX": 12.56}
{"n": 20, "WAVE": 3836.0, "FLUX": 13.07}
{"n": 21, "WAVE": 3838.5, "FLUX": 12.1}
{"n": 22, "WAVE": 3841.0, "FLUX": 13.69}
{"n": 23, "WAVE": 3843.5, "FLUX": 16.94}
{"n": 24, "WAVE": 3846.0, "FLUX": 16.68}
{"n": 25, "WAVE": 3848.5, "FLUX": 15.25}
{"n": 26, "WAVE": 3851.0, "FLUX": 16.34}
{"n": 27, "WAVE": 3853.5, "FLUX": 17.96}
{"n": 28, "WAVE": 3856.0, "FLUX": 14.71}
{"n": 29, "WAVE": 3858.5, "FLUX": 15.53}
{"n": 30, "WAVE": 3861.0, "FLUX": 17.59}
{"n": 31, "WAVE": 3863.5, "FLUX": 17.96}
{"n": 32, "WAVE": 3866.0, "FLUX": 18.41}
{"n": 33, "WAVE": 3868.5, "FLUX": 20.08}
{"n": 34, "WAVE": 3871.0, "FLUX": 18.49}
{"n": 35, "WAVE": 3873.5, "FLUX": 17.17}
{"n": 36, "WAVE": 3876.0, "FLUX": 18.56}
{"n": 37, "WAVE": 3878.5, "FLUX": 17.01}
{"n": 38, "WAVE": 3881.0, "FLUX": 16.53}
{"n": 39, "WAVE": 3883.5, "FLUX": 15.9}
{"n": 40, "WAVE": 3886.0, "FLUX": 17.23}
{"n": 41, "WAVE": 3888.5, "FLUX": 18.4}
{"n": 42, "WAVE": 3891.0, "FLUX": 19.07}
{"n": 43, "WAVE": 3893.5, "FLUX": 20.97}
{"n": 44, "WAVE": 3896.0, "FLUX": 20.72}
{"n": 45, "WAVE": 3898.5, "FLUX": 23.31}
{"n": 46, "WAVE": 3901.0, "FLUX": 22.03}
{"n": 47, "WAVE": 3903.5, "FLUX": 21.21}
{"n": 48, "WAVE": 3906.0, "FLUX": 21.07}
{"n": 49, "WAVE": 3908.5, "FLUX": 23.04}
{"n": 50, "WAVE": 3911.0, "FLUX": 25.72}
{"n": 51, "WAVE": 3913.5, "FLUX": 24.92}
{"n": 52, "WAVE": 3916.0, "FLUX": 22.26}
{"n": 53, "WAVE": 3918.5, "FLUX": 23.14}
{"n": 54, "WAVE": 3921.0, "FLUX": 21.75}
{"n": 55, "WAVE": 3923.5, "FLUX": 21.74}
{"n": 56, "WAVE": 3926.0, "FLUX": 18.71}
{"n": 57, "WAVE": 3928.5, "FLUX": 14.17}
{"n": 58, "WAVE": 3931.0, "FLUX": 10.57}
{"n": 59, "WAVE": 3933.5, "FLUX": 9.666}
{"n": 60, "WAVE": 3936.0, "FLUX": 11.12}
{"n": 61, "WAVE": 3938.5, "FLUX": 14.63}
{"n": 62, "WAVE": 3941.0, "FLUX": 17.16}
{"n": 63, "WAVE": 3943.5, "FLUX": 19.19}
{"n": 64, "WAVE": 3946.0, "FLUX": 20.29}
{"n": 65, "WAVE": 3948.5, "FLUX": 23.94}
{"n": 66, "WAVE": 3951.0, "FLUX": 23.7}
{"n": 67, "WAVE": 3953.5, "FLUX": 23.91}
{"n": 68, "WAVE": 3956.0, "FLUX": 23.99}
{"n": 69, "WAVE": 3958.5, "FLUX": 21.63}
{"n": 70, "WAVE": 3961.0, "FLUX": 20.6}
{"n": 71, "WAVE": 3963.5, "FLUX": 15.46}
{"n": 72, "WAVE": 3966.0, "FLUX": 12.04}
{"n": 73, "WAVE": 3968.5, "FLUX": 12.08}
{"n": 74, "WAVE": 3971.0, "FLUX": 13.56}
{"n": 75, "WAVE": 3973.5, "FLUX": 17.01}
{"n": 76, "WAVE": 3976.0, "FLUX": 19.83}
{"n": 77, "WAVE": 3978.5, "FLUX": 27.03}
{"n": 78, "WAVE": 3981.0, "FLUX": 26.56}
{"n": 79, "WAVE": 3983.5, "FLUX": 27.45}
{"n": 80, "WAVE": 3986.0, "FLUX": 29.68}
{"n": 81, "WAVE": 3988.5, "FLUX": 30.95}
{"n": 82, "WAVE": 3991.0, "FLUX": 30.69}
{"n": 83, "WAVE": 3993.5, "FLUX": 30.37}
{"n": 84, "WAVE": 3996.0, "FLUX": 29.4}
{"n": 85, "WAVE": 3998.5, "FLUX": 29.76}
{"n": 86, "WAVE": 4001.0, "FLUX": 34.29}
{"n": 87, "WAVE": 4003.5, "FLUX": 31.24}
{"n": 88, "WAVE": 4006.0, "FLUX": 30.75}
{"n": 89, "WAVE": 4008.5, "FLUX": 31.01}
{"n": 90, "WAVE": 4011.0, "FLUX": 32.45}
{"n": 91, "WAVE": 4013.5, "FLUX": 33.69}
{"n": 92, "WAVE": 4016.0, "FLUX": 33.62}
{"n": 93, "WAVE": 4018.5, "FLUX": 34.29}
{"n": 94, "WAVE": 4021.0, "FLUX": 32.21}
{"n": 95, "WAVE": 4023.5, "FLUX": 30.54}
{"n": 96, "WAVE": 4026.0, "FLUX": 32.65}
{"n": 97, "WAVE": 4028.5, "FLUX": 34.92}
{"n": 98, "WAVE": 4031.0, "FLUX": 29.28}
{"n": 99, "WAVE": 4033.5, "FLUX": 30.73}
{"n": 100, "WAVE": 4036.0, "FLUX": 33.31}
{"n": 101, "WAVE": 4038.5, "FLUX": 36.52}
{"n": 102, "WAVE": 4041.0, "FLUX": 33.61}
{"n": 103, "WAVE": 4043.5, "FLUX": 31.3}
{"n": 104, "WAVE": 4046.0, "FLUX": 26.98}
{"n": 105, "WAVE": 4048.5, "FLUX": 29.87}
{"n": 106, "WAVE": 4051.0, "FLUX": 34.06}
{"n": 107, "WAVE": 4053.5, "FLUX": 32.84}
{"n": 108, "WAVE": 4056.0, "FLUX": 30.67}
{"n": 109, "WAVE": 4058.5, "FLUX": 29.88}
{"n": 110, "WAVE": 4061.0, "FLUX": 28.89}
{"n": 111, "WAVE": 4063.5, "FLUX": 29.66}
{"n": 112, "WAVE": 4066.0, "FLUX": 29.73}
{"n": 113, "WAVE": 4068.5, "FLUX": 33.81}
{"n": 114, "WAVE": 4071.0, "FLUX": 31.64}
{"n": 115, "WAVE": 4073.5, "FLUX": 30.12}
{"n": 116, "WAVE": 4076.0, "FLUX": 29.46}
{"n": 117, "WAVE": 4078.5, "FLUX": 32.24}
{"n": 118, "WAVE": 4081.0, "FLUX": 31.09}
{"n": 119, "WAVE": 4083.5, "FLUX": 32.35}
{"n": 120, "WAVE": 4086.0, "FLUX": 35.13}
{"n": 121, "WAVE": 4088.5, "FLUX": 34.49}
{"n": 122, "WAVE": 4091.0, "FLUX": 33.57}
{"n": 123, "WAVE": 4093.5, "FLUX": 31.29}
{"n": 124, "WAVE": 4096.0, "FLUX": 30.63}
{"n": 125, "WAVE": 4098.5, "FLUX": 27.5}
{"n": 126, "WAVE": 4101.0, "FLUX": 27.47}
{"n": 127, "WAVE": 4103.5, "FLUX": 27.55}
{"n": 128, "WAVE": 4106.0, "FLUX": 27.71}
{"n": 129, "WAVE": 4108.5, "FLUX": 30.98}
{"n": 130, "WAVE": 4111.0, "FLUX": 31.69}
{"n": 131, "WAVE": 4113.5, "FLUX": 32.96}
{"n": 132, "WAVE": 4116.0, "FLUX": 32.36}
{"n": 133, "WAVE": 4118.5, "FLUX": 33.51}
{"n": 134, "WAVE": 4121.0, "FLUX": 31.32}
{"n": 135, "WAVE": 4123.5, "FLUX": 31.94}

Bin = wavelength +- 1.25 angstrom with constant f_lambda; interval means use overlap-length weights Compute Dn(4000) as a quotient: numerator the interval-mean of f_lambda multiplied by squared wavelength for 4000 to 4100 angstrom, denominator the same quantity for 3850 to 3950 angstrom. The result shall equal 1.8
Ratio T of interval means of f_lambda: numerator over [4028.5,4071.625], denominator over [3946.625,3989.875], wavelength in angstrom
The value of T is 1.45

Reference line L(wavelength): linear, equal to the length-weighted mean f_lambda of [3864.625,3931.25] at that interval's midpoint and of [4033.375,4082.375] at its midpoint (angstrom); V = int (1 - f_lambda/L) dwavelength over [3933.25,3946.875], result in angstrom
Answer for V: 4.34 angstrom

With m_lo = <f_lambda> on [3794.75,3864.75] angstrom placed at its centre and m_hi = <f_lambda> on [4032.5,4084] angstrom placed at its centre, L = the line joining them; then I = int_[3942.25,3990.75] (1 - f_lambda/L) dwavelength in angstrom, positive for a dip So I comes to 6.8 angstrom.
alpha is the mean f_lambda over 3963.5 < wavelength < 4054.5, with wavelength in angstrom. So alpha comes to 28.9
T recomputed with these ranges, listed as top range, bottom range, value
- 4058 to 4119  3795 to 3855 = 1.94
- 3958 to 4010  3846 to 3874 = 1.45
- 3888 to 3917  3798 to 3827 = 1.26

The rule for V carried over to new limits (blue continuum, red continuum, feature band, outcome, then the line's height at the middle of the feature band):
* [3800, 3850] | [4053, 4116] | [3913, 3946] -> 6.48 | 21.9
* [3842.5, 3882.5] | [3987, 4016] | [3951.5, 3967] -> 4.06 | 27.1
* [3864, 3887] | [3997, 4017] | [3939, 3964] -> 4.85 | 26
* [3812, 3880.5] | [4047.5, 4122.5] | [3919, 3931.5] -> 1.68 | 21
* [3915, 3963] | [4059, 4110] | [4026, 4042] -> -3.81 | 26.7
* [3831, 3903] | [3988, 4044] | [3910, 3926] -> -0.42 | 22.3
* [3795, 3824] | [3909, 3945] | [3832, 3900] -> 3.16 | 17.9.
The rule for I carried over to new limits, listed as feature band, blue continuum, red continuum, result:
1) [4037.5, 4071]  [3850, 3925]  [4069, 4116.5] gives -2.8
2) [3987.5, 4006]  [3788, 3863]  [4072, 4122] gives -3.8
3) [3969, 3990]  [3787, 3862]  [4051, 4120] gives 1.3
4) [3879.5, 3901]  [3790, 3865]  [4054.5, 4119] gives 0.7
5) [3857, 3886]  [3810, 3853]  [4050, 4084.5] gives 0.5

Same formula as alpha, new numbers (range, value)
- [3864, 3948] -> 19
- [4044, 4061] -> 30.6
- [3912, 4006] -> 21.9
